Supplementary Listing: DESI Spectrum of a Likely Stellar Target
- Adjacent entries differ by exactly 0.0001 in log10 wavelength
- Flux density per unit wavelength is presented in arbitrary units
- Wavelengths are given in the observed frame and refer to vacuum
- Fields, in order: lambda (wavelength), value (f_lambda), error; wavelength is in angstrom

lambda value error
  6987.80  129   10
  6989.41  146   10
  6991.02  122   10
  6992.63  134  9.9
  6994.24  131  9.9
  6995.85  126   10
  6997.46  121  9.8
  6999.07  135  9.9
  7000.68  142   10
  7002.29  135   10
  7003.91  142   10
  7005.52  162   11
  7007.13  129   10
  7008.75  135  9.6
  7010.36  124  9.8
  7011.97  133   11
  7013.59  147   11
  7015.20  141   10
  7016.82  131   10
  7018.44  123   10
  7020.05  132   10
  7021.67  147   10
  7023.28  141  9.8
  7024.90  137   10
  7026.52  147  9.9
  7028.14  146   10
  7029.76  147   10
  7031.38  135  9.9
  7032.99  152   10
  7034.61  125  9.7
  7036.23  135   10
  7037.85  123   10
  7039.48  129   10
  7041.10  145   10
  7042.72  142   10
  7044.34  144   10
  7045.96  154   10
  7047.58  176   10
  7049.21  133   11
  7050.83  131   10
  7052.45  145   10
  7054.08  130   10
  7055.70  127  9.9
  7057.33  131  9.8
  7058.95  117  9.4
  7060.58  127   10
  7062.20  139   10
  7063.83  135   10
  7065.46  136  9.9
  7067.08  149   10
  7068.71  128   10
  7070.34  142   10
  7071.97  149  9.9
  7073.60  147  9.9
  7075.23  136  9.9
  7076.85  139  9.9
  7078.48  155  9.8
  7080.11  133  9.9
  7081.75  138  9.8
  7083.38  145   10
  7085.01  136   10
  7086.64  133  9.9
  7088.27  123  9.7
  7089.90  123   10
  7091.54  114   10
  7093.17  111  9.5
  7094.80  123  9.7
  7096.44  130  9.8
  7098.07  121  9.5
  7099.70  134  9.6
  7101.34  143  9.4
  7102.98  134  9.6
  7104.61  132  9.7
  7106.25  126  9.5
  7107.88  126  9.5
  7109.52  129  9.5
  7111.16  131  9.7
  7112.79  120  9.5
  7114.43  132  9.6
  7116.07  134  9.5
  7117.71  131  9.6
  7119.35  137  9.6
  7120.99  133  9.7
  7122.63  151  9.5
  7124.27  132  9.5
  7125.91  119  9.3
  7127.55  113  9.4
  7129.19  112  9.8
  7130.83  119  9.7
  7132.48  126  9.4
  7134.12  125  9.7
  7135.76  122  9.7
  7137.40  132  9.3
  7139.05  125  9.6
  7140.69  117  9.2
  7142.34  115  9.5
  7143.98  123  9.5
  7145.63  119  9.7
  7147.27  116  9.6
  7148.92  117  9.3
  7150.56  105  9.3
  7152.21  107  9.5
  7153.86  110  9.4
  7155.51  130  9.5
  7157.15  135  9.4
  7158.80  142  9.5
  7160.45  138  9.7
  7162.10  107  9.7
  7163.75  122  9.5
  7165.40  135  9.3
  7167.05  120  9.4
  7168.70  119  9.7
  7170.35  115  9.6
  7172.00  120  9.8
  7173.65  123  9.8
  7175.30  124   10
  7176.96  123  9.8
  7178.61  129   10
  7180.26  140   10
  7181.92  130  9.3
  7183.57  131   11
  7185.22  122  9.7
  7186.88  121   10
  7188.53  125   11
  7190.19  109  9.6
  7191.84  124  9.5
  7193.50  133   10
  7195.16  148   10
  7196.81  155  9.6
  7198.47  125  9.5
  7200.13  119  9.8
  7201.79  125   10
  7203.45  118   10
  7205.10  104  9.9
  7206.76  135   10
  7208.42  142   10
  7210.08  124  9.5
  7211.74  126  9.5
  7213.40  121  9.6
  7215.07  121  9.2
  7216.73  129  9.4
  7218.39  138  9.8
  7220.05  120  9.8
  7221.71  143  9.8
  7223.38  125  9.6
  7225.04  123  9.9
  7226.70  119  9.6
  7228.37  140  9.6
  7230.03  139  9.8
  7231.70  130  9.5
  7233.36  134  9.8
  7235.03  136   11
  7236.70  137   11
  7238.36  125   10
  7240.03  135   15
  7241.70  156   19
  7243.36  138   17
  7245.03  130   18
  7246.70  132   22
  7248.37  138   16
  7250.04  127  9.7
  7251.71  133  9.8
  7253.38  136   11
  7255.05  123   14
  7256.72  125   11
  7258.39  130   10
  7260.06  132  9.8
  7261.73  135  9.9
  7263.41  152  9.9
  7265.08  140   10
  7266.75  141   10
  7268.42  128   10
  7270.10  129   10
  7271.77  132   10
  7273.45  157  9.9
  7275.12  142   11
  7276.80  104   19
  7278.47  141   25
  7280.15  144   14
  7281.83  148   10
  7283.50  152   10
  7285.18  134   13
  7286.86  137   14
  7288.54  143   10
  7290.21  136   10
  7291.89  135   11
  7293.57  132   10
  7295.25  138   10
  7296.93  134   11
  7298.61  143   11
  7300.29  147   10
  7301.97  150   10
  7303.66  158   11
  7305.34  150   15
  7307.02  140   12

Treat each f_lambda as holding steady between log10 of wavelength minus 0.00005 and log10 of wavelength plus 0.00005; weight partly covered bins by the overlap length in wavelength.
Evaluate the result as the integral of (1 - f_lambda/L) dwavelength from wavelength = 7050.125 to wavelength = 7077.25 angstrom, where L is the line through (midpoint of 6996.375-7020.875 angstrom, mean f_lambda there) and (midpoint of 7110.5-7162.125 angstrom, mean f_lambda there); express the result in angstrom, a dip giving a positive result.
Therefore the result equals -1.1 angstrom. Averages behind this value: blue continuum 135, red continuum 124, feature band 136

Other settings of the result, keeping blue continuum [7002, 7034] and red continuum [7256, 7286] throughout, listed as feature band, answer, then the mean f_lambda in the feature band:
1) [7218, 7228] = 0.68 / 128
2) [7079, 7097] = 1.32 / 128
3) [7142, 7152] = 1.65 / 115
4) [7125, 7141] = 1.98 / 121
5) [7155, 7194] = 3.48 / 126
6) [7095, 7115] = 1.29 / 130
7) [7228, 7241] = 0.27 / 134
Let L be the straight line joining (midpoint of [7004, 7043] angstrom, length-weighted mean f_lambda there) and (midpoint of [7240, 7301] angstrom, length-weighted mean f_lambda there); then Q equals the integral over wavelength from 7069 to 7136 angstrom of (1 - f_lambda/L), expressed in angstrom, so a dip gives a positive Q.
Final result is 3.29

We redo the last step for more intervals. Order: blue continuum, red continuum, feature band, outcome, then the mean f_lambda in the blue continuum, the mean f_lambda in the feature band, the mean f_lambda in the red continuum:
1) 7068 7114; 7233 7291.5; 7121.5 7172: 4.2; 132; 122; 136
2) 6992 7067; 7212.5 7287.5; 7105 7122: 0.7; 137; 130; 134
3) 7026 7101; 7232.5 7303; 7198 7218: 1.8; 136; 124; 137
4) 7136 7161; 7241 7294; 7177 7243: -0.1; 122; 130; 136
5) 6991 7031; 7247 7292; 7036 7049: -0.6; 137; 143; 136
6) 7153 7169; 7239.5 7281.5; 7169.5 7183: 0.2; 126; 126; 135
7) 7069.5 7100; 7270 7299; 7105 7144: 2.3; 133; 126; 138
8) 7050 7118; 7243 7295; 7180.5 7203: 1.0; 133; 128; 136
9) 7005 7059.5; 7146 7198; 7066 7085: -1.1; 138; 142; 125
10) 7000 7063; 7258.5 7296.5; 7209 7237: 1.6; 138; 130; 138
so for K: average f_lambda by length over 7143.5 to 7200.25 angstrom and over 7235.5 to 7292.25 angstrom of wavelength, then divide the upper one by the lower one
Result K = 1.1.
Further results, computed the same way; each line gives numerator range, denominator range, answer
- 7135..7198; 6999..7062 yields 0.90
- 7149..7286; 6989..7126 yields 0.96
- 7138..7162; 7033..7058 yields 0.87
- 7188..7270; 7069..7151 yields 1.02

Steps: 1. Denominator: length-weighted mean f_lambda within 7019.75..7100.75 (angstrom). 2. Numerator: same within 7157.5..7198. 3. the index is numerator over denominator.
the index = 0.9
